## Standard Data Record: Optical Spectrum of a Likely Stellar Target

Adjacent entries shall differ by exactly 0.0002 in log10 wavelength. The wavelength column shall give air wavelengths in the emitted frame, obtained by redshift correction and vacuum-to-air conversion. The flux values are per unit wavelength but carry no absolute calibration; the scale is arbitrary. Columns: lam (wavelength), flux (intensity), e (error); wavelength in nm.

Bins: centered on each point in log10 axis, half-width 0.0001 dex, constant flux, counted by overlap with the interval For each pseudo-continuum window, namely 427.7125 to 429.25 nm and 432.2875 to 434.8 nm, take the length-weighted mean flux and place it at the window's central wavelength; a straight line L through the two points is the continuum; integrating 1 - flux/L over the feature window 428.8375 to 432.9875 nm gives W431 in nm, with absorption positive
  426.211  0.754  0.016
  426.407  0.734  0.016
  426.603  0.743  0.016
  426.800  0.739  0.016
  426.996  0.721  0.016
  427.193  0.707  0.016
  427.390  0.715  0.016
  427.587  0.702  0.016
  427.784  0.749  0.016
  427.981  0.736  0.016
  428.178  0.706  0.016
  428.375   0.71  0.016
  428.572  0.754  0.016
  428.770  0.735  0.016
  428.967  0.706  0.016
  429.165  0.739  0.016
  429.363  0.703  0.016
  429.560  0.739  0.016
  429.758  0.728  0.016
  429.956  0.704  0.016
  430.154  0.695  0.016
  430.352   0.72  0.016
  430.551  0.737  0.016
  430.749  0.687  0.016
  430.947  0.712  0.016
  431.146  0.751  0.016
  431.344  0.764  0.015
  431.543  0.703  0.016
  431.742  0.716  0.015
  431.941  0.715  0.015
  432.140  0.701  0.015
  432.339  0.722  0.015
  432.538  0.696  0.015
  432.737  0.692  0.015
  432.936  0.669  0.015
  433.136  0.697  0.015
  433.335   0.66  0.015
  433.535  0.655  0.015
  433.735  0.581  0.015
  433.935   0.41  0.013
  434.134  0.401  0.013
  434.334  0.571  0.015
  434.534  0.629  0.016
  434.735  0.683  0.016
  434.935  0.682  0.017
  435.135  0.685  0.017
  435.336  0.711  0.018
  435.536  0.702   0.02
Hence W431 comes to -0.25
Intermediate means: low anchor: 0.729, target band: 0.715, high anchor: 0.618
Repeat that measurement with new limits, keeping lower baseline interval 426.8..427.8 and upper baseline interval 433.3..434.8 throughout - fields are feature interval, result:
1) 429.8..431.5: -0.21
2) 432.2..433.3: -0.18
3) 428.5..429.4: -0.06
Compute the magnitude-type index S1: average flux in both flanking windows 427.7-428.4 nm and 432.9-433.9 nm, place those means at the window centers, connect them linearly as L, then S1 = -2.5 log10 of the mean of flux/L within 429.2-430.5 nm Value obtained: -0.032 mag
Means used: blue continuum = 0.727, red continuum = 0.635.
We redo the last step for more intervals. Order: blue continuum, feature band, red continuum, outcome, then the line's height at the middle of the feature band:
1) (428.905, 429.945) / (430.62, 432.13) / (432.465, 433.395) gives -0.03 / 0.701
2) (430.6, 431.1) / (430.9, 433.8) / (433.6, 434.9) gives -0.09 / 0.641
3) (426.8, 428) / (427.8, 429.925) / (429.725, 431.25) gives -0.01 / 0.719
